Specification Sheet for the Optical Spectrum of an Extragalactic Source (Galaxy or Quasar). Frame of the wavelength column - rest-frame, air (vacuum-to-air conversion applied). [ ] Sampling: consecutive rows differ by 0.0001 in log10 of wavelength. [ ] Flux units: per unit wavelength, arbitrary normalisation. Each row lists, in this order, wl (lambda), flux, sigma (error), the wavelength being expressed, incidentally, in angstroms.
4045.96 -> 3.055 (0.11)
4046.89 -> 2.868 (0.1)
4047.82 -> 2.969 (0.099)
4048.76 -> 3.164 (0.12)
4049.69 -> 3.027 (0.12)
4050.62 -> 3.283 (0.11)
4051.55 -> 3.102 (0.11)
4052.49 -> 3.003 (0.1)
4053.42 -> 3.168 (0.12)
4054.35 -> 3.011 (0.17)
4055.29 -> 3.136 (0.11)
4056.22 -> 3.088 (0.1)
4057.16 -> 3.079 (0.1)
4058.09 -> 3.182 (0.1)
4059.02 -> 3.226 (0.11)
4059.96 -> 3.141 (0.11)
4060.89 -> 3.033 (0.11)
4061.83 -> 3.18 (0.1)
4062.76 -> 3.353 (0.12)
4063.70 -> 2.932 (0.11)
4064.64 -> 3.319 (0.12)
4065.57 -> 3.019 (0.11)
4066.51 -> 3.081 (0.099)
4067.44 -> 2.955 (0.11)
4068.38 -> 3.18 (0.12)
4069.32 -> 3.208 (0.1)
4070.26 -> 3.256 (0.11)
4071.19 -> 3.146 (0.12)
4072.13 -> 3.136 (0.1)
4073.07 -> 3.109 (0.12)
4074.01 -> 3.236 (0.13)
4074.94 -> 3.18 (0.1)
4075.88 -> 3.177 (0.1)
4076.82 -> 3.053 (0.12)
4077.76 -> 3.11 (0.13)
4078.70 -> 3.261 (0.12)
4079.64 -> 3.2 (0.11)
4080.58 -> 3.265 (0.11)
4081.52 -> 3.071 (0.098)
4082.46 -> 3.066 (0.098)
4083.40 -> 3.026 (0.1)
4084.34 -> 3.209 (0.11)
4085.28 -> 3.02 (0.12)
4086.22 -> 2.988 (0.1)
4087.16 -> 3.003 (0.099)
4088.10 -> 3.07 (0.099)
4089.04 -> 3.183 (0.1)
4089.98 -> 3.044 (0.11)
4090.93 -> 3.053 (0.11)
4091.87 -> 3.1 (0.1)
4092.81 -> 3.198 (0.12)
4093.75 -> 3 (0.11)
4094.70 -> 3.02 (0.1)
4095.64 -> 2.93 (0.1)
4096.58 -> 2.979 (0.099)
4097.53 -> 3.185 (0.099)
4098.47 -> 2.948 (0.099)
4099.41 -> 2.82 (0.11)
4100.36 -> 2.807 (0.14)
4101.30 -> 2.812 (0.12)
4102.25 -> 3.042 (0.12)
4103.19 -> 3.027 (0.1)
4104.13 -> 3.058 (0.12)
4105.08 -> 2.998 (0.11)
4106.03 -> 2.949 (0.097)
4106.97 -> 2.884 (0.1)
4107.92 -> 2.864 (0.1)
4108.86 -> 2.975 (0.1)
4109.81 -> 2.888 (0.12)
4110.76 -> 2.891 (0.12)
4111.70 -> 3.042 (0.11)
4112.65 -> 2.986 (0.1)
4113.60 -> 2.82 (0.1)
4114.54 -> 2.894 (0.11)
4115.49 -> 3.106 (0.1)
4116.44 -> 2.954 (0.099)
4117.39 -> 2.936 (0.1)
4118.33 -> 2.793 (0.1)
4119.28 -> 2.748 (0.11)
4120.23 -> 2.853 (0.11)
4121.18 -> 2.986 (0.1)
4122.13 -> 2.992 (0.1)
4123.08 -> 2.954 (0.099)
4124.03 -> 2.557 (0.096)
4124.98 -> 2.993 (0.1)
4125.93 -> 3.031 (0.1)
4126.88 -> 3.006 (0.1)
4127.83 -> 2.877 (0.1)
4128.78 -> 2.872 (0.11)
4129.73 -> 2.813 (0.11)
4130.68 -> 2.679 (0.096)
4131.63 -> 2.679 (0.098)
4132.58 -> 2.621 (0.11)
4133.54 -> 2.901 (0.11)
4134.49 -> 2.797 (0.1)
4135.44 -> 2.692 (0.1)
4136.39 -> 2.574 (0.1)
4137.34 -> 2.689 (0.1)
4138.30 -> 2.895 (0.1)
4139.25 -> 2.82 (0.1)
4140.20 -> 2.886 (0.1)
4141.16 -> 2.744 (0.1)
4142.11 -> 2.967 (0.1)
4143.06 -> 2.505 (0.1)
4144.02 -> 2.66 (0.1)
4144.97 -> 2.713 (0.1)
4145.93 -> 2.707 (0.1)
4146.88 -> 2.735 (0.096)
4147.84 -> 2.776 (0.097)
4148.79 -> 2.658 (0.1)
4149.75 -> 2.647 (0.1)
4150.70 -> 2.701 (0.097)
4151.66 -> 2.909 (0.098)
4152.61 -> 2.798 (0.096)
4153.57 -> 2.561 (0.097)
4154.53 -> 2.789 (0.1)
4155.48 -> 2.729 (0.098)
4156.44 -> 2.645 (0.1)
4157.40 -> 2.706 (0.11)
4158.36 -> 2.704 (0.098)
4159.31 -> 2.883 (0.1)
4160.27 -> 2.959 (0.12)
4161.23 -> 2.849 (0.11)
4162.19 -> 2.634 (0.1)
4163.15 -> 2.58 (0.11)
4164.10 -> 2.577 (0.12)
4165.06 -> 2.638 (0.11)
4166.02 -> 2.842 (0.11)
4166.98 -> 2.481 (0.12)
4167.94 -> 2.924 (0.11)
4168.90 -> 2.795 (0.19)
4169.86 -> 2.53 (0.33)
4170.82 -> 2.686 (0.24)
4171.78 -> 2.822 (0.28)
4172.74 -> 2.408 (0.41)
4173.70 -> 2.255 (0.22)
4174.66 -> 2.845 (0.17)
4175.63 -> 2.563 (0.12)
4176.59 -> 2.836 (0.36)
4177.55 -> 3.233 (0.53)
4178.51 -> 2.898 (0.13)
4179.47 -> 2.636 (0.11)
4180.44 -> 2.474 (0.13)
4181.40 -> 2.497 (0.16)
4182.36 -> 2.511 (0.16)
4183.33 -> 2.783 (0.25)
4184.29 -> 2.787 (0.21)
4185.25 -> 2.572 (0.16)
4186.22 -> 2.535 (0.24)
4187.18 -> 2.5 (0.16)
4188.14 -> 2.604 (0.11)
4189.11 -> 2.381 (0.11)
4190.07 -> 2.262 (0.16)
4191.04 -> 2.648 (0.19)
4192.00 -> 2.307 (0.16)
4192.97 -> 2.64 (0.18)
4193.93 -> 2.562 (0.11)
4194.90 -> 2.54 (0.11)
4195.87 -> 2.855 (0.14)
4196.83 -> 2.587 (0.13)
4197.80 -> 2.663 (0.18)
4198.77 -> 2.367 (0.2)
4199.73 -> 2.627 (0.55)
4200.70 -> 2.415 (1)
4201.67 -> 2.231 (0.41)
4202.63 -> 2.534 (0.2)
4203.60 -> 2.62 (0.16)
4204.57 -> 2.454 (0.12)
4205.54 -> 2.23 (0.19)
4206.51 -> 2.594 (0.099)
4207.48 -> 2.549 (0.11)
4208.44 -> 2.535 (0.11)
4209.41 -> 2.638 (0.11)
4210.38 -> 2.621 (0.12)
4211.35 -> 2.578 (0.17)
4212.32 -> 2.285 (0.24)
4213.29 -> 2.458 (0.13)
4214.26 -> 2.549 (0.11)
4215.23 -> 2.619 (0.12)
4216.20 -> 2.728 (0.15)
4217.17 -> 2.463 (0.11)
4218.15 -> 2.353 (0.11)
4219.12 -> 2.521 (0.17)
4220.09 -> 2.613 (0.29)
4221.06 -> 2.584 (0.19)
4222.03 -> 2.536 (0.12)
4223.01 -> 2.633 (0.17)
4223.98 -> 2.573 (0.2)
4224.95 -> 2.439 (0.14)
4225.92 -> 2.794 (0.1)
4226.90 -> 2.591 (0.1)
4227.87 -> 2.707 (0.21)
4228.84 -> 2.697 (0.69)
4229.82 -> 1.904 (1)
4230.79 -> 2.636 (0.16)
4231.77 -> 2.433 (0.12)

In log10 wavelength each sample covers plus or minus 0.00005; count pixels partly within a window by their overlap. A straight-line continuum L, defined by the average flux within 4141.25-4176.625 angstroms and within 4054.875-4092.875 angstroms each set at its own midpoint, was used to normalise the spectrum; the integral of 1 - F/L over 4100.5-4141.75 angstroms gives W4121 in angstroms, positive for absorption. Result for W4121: 0.3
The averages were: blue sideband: 3.13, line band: 2.87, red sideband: 2.7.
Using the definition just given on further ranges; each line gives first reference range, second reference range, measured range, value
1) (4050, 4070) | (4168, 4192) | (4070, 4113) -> -0.7 angstroms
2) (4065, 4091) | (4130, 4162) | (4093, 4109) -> 0.2 angstroms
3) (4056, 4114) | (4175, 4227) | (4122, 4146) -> 0.5 angstroms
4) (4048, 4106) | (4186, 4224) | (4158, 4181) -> -0.2 angstroms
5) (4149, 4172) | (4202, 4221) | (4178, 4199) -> 0.3 angstroms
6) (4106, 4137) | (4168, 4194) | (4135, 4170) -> 0.1 angstroms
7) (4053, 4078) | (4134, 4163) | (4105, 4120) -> 0.0 angstroms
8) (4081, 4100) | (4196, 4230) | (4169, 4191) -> 0.4 angstroms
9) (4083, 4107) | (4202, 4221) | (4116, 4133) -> 0.2 angstroms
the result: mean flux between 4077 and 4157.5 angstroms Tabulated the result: 2.9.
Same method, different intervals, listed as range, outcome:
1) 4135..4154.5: 2.73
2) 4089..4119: 2.97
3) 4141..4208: 2.64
